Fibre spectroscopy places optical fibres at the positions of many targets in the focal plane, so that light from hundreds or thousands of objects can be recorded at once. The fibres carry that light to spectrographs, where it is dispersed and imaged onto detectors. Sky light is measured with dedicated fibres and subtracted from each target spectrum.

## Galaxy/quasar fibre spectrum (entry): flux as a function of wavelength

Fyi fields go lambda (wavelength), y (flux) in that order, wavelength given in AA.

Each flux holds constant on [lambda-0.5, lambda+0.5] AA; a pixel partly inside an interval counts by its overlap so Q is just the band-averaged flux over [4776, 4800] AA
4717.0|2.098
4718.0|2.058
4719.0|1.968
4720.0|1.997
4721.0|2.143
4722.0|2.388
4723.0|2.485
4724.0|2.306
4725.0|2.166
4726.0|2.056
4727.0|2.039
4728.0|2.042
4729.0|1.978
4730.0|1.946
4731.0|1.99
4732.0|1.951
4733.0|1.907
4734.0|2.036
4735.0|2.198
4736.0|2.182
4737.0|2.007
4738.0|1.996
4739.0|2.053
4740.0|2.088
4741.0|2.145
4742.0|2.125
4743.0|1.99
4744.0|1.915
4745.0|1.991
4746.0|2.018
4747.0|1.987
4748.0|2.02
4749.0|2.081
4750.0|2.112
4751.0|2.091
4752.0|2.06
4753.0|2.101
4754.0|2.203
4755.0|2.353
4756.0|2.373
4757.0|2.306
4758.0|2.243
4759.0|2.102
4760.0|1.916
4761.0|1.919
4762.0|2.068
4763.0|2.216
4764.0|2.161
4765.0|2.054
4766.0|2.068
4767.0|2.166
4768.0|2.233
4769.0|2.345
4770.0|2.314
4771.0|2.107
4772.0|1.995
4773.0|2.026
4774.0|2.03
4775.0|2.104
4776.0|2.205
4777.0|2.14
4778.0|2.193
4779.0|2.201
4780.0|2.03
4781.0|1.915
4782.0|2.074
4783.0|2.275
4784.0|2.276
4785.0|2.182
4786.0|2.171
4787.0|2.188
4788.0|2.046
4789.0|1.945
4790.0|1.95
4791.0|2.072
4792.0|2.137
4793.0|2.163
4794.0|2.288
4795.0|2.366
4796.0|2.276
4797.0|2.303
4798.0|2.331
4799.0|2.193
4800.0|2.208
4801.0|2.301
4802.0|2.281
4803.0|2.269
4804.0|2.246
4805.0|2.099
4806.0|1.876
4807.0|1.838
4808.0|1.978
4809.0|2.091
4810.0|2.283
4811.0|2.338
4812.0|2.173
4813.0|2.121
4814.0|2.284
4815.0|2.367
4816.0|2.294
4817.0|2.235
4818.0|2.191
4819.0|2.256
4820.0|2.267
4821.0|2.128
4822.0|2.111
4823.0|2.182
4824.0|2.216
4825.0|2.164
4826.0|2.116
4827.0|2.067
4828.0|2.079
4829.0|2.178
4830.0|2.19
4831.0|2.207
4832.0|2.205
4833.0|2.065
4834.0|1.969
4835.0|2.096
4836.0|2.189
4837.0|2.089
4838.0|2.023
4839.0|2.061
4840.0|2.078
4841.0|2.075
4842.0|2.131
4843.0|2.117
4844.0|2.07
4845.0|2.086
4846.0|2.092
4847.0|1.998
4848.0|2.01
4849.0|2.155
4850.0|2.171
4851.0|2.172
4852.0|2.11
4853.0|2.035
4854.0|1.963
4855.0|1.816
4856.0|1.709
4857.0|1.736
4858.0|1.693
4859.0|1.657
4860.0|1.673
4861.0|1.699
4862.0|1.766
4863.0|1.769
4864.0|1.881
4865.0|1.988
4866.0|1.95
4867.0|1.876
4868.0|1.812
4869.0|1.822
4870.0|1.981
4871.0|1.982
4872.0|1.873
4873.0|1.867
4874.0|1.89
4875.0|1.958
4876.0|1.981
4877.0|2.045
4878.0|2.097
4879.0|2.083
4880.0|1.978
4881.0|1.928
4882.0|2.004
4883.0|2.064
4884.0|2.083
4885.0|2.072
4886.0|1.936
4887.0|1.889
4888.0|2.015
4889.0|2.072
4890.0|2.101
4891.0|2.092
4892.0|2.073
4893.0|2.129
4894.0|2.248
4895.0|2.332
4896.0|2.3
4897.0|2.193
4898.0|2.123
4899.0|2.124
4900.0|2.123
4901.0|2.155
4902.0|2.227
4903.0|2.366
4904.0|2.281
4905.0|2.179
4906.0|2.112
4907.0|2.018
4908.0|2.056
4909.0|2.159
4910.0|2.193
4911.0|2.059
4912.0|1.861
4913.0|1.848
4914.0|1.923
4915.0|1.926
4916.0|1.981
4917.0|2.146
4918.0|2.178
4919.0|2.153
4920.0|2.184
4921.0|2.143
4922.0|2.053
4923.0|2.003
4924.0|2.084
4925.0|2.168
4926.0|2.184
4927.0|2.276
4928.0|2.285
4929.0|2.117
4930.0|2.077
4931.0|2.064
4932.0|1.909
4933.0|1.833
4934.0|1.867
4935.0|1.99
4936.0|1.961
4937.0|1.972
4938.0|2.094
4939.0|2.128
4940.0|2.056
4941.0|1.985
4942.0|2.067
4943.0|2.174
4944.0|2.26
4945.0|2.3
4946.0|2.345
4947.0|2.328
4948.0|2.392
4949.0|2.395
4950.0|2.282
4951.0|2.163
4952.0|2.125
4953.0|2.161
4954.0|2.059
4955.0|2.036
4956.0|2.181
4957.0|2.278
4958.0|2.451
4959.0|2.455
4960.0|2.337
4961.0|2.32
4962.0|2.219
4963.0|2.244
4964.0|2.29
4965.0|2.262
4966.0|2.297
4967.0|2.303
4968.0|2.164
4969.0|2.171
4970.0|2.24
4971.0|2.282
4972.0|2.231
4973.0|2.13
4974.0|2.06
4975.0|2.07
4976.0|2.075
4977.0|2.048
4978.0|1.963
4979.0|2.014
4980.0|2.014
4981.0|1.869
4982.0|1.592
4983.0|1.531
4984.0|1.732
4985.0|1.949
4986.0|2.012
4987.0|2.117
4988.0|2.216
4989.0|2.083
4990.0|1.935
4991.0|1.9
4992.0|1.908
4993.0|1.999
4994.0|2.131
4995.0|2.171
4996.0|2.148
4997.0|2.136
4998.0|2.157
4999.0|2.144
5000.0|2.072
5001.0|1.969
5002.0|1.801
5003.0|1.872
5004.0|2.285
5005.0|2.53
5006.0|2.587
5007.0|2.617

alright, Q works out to 2.16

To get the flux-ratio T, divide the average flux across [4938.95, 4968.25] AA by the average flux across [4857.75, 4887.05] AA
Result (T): 1.2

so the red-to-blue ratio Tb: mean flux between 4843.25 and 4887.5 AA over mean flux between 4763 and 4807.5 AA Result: 0.90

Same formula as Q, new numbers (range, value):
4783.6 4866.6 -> 2.09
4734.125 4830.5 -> 2.14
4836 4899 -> 2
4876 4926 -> 2.09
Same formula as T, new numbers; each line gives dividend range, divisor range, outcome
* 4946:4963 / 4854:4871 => 1.25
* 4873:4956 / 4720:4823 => 0.98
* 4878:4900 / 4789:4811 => 0.96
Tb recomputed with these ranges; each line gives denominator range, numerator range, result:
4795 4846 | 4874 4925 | 0.96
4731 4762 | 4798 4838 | 1.04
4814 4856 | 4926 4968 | 1.03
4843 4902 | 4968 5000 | 1.02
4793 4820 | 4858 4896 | 0.89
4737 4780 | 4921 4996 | 1.00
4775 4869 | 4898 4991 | 1.01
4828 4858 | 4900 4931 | 1.03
